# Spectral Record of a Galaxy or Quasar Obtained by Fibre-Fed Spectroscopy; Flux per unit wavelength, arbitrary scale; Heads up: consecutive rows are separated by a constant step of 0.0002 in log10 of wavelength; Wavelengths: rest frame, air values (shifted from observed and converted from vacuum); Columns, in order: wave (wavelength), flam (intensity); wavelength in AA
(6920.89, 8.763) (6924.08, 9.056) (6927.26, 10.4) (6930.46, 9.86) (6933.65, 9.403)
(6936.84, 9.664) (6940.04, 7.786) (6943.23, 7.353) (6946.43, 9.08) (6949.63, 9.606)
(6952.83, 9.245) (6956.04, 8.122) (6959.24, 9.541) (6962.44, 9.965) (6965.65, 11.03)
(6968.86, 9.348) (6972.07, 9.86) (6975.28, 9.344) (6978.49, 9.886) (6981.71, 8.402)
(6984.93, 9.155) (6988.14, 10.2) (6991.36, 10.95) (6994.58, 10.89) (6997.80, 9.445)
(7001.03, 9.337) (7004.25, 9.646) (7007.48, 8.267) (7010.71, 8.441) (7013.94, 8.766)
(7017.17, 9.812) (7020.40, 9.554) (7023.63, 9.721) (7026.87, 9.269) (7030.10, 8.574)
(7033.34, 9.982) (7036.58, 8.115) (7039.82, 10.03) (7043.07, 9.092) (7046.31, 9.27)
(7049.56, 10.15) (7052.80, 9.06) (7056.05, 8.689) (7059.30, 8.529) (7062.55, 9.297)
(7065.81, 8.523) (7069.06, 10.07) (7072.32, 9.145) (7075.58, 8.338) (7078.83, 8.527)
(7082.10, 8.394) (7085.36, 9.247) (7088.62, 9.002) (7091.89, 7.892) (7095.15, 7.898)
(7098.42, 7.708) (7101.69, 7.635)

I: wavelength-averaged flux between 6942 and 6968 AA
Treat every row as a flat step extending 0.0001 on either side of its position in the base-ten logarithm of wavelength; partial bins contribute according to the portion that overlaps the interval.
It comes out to 9.27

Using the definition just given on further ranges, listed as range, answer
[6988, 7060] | 9.38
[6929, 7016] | 9.36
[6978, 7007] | 9.7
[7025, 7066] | 9.14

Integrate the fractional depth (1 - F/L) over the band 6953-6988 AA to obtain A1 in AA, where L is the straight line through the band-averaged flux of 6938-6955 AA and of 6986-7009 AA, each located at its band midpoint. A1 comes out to -1.2 AA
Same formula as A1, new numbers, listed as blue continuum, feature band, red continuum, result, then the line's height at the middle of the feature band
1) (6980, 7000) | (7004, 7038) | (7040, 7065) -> 1.49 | 9.51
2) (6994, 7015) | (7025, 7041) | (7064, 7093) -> -0.25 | 9.04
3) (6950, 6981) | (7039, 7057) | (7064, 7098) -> -0.92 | 8.92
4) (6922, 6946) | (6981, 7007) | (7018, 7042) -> -1.41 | 9.23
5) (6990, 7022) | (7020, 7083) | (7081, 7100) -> -1.64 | 8.89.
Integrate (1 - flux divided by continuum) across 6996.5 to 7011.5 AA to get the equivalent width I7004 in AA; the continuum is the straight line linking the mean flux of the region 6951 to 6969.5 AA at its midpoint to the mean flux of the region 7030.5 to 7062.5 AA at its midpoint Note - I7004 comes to 0.5 AA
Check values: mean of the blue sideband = 9.55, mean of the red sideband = 9.19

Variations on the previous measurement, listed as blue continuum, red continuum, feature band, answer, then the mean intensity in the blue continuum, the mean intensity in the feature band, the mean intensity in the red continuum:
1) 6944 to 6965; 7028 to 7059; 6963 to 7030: -2.3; 9.26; 9.55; 9.19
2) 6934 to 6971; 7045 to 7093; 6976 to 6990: -0.5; 9.18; 9.43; 8.95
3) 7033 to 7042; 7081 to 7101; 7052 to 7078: -0.5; 9.27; 8.94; 8.32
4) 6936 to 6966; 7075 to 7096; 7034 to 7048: -0.8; 9.05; 9.19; 8.5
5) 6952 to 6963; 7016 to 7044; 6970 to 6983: -0.3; 9.15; 9.39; 9.35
